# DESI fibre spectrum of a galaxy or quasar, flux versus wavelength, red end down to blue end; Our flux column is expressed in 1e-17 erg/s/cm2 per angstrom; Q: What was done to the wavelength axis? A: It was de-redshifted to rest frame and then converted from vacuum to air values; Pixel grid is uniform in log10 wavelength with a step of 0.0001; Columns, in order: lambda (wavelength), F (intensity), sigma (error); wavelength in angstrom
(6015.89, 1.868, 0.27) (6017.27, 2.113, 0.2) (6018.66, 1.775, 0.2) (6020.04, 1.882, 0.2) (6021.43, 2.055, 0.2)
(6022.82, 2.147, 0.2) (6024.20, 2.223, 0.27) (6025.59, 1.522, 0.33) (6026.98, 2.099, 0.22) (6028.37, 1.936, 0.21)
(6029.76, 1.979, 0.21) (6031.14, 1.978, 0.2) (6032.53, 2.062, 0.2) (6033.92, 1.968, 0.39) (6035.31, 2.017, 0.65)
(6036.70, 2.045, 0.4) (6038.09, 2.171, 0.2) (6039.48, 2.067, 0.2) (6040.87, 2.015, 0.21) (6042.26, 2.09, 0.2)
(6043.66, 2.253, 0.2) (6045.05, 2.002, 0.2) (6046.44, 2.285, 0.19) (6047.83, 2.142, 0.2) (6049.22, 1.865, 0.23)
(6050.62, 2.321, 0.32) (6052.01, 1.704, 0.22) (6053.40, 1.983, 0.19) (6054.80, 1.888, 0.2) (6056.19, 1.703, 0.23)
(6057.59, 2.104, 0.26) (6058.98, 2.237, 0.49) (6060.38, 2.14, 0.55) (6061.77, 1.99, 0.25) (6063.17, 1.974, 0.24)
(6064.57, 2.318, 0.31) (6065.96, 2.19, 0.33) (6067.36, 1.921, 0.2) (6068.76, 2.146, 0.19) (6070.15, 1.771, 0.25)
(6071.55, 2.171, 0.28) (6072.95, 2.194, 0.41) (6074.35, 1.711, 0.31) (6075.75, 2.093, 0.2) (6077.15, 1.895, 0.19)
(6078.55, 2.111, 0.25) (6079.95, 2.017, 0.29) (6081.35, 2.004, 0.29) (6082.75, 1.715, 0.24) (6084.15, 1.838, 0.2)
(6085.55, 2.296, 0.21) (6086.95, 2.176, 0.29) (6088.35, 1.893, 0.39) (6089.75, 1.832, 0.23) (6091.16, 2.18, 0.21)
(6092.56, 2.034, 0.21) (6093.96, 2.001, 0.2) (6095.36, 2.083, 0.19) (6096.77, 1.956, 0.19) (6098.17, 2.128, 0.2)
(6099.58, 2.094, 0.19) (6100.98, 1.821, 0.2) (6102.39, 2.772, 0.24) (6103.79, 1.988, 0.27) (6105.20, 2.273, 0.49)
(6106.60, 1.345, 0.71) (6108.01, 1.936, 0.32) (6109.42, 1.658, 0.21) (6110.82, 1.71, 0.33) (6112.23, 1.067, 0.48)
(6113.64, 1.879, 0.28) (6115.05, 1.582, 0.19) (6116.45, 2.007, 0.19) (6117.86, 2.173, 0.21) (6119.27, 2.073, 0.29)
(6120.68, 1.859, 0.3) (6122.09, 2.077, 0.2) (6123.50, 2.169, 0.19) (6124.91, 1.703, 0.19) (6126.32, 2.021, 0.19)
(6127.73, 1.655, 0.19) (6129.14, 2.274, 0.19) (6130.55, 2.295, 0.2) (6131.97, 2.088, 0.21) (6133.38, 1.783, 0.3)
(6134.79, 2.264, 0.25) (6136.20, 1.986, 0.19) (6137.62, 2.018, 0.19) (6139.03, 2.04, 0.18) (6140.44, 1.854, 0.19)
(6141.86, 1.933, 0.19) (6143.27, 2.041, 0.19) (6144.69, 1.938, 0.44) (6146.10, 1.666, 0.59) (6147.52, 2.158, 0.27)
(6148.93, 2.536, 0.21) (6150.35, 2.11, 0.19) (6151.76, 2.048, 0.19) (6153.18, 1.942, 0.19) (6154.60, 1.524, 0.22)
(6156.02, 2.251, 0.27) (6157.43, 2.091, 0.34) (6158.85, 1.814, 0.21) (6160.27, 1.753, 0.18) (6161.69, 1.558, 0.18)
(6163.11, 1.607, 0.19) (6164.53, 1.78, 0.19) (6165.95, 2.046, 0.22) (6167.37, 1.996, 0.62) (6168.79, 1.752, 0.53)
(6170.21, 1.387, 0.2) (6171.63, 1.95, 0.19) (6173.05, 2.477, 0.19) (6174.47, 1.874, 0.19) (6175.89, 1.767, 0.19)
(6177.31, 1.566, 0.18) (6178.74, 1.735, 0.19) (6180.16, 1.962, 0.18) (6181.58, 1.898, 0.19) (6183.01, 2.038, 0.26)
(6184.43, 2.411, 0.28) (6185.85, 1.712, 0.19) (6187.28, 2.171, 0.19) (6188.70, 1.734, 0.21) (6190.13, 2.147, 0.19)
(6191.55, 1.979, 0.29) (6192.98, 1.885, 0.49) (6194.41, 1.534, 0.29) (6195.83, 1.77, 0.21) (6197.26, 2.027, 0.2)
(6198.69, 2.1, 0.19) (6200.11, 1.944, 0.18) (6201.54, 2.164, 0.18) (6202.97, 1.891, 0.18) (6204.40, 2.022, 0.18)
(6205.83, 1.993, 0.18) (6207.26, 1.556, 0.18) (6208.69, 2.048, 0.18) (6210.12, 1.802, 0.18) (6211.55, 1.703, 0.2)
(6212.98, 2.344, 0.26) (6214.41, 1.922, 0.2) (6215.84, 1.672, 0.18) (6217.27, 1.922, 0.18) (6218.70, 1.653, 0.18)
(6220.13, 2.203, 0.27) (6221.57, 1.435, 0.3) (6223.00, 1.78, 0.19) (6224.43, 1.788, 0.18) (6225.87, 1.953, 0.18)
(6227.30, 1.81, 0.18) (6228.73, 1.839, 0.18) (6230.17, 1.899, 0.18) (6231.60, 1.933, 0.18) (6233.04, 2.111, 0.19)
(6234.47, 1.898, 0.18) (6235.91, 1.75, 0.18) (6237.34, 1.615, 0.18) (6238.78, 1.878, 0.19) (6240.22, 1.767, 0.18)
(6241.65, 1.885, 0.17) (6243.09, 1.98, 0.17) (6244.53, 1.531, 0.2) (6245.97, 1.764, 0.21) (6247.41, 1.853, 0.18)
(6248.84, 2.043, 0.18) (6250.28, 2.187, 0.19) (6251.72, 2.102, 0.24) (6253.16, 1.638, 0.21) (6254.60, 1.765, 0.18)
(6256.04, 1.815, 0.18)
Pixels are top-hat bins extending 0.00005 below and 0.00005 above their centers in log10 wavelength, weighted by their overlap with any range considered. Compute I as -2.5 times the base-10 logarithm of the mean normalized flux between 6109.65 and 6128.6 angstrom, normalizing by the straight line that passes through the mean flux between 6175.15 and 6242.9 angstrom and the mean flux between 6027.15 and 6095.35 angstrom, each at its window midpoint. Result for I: 0.074 mag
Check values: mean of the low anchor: 2.03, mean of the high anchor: 1.89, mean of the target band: 1.84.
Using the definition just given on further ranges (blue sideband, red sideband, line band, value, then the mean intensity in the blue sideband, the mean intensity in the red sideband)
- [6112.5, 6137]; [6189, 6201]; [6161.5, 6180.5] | 0.067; 1.98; 1.92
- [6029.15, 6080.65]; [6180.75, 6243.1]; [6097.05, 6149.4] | 0.007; 2.04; 1.9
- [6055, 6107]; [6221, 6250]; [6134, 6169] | -0.004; 2.03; 1.83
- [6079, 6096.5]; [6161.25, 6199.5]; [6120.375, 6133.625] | -0.026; 2.01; 1.89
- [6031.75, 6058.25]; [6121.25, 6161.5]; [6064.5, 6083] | 0.004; 2.04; 1.99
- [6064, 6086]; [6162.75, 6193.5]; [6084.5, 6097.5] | -0.023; 2.02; 1.91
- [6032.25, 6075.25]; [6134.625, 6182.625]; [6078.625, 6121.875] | 0.022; 2.05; 1.92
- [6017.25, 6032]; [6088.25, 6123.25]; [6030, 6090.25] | -0.041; 1.97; 1.94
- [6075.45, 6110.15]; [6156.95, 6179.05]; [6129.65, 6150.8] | -0.088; 2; 1.82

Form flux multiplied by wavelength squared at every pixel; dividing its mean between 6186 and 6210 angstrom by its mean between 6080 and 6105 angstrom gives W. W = 0.97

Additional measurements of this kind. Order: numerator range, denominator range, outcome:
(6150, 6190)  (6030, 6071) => 0.96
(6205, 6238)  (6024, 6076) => 0.97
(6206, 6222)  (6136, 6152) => 0.93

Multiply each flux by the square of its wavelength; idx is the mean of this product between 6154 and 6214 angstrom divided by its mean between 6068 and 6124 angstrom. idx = 0.99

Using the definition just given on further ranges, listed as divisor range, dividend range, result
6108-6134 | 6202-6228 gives 1.01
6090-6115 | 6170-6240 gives 1.02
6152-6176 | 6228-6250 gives 1.02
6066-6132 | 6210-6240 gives 0.98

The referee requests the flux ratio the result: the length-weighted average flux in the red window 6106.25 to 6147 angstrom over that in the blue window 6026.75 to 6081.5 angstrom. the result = 0.93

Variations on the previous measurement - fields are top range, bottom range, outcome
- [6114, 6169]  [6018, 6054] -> 0.97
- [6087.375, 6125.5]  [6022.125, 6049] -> 0.95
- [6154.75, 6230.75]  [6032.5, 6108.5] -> 0.93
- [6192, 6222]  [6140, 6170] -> 0.99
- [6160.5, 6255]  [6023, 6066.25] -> 0.92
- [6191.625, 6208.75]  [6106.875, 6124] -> 1.04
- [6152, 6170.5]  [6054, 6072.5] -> 0.89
